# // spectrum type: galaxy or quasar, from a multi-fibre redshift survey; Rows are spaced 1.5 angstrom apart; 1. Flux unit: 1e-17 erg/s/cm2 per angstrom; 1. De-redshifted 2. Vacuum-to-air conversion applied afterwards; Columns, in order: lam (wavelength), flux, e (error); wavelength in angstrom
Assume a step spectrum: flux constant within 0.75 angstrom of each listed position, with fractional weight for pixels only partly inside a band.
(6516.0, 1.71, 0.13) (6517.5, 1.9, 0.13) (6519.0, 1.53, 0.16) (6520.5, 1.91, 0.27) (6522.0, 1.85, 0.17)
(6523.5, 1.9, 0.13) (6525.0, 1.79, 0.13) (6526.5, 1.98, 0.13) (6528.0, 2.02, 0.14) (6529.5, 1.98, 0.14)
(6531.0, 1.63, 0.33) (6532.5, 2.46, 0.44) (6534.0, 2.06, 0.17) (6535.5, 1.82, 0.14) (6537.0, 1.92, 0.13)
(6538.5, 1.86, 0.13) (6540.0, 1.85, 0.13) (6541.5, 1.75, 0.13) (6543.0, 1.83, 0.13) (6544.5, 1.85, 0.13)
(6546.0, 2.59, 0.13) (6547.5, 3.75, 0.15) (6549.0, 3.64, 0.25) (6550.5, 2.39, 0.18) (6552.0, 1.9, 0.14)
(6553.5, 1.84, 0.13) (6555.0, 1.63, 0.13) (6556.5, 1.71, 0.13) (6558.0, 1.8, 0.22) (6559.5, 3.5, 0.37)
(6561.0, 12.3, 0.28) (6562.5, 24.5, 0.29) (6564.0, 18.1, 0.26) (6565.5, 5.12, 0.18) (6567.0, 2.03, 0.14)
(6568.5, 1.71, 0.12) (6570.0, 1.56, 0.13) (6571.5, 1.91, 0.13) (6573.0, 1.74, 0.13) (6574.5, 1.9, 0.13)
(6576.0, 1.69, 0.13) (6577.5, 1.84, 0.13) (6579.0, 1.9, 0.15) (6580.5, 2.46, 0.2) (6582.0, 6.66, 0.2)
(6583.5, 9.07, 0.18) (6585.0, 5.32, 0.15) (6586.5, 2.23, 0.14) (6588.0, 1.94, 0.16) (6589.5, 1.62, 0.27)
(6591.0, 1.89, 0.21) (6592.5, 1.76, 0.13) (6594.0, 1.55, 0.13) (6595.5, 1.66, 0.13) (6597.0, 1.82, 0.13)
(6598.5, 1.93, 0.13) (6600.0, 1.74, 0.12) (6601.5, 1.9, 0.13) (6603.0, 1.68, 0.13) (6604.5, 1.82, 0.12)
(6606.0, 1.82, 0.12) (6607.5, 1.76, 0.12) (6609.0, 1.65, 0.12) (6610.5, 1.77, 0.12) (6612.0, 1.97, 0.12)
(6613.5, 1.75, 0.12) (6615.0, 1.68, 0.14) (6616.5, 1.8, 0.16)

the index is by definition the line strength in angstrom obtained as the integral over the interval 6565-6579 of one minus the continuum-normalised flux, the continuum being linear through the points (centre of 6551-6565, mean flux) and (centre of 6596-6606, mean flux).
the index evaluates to 8.8 angstrom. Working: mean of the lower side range 7.34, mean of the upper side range 1.81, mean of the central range 2.1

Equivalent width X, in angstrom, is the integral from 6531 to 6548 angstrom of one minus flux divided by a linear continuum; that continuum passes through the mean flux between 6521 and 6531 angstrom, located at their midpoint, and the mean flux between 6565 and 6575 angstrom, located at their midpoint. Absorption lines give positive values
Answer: -0.9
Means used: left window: 1.9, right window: 2.22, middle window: 2.11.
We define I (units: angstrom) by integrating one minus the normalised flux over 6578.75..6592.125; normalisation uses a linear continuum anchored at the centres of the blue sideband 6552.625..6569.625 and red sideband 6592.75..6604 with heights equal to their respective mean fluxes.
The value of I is -0.6 angstrom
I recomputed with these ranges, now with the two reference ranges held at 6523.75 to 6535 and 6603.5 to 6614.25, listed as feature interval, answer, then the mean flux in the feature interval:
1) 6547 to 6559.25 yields -2.7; 2.35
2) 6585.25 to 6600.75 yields -0.8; 1.93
